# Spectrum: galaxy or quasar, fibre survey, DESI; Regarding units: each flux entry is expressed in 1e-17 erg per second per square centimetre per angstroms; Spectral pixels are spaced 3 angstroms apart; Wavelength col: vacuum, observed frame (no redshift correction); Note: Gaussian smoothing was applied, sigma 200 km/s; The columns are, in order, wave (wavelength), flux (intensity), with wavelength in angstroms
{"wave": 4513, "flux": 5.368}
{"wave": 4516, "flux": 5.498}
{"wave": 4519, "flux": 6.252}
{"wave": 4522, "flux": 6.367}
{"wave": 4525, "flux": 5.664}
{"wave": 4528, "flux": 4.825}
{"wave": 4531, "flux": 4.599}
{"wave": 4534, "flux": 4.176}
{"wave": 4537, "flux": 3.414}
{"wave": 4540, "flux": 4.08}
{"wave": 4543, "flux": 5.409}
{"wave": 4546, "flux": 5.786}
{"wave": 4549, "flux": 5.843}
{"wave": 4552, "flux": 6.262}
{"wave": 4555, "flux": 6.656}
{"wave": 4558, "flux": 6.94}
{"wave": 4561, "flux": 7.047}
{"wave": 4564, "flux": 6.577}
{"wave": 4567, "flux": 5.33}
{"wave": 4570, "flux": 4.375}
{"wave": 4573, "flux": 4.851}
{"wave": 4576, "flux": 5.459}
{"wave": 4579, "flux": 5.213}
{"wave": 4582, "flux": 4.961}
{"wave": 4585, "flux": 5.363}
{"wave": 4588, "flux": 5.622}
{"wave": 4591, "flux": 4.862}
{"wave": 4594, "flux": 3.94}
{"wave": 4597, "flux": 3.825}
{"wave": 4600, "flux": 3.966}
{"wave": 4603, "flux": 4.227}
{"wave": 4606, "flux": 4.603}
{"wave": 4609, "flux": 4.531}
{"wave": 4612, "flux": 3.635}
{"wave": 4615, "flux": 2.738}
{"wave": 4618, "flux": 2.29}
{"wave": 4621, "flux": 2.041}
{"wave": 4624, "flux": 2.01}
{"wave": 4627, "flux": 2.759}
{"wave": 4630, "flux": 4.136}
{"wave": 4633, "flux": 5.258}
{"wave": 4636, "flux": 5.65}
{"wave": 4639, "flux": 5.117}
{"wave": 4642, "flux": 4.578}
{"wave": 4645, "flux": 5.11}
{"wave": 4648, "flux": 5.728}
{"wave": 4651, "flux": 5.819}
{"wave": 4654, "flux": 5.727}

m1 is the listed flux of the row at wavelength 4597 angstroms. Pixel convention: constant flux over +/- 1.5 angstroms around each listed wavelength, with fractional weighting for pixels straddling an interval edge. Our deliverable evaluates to 3.825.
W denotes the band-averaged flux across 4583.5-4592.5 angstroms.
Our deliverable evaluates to 5.28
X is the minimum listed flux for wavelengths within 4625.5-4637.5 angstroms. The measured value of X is 2.759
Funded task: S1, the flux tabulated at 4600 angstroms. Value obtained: 3.966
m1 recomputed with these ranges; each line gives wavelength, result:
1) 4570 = 4.375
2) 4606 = 4.603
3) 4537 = 3.414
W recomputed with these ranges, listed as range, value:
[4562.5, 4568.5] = 5.95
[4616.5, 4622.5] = 2.17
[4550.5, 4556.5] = 6.46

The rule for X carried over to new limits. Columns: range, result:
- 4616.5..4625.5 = 2.01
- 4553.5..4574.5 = 4.375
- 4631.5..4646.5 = 4.578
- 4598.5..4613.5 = 3.635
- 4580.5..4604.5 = 3.825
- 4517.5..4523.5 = 6.252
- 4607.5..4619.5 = 2.29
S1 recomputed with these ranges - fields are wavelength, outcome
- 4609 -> 4.531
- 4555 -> 6.656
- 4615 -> 2.738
